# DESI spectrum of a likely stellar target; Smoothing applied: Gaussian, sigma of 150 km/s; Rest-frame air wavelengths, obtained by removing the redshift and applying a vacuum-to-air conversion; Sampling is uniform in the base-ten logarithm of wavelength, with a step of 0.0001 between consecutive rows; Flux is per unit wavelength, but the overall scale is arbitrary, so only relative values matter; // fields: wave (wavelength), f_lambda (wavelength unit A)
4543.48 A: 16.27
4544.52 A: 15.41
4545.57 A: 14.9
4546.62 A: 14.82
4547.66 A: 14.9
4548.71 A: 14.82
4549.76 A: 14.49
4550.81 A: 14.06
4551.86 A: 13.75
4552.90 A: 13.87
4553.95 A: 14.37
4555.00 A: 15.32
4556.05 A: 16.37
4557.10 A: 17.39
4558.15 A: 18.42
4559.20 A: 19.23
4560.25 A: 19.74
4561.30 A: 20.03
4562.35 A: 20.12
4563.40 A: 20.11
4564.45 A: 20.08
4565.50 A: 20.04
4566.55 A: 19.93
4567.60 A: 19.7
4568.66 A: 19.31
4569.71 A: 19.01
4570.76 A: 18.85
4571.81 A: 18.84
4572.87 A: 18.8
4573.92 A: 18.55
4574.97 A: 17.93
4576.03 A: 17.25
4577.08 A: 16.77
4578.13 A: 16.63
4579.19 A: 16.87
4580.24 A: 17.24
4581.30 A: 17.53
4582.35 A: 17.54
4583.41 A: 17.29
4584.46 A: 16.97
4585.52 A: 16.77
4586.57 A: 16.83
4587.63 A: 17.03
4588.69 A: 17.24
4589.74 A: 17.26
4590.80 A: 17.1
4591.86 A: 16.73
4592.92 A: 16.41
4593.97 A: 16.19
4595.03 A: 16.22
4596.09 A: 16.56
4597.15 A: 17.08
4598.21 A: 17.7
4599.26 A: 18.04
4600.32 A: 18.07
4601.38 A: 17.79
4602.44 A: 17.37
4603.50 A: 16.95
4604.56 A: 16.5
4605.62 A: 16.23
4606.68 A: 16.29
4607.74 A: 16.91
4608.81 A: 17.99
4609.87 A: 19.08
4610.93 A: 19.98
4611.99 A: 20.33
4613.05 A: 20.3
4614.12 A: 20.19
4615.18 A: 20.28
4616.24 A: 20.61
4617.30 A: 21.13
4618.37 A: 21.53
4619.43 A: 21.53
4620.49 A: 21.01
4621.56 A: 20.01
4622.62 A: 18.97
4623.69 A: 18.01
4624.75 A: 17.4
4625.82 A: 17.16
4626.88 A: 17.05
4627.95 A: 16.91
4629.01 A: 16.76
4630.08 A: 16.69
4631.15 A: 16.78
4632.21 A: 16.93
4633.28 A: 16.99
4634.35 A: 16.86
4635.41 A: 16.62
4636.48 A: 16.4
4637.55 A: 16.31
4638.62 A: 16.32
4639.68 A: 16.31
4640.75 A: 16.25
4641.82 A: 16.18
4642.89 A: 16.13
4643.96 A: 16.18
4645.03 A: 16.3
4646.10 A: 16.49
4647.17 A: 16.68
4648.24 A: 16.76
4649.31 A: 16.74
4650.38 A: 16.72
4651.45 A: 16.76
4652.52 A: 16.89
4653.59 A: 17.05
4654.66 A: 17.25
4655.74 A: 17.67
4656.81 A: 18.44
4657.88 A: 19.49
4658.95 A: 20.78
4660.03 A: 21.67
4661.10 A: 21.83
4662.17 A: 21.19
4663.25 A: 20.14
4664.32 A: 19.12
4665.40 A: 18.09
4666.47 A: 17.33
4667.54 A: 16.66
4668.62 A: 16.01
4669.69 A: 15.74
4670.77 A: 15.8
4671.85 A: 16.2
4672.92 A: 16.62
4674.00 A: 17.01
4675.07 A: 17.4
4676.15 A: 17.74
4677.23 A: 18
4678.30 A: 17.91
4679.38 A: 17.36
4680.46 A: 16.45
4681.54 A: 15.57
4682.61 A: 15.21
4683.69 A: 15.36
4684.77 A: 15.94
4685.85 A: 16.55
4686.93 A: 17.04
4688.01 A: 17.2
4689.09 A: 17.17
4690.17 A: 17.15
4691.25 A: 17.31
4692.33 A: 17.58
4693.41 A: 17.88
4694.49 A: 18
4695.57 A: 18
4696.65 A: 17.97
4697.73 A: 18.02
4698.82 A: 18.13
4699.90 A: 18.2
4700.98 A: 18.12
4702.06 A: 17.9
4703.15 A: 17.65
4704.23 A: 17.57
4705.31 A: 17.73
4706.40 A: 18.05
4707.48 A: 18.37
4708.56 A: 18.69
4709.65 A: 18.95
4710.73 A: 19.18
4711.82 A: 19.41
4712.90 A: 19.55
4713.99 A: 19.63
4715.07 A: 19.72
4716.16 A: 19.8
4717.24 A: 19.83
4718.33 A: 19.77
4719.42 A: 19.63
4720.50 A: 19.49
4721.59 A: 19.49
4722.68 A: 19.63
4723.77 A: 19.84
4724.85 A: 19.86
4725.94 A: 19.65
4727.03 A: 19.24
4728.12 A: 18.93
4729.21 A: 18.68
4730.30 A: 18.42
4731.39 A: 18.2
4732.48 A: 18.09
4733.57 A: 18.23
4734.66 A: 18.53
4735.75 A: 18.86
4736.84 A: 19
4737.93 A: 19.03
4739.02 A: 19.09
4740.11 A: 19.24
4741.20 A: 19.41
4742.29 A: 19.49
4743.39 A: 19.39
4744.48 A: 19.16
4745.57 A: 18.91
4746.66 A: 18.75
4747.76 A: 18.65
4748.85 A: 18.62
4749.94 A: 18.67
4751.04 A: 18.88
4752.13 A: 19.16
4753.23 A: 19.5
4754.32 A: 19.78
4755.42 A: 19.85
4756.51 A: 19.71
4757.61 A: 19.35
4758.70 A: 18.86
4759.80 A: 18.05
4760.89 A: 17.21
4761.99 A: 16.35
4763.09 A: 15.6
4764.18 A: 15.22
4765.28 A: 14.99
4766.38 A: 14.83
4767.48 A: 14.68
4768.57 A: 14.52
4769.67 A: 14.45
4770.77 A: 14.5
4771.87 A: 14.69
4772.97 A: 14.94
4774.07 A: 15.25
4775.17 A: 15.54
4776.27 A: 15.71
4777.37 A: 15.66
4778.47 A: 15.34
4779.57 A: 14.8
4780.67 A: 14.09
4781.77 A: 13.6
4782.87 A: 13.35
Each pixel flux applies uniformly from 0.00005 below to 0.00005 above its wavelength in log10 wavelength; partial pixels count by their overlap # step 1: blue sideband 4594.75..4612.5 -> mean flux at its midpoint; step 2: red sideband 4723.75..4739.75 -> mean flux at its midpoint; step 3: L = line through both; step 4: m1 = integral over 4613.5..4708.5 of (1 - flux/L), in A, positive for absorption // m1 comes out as 2.57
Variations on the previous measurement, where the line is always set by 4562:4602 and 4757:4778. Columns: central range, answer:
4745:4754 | -1.63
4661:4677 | -0.75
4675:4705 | -1.16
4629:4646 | 0.73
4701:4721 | -3.03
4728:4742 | -2.24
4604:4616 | -0.73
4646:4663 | -1.31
